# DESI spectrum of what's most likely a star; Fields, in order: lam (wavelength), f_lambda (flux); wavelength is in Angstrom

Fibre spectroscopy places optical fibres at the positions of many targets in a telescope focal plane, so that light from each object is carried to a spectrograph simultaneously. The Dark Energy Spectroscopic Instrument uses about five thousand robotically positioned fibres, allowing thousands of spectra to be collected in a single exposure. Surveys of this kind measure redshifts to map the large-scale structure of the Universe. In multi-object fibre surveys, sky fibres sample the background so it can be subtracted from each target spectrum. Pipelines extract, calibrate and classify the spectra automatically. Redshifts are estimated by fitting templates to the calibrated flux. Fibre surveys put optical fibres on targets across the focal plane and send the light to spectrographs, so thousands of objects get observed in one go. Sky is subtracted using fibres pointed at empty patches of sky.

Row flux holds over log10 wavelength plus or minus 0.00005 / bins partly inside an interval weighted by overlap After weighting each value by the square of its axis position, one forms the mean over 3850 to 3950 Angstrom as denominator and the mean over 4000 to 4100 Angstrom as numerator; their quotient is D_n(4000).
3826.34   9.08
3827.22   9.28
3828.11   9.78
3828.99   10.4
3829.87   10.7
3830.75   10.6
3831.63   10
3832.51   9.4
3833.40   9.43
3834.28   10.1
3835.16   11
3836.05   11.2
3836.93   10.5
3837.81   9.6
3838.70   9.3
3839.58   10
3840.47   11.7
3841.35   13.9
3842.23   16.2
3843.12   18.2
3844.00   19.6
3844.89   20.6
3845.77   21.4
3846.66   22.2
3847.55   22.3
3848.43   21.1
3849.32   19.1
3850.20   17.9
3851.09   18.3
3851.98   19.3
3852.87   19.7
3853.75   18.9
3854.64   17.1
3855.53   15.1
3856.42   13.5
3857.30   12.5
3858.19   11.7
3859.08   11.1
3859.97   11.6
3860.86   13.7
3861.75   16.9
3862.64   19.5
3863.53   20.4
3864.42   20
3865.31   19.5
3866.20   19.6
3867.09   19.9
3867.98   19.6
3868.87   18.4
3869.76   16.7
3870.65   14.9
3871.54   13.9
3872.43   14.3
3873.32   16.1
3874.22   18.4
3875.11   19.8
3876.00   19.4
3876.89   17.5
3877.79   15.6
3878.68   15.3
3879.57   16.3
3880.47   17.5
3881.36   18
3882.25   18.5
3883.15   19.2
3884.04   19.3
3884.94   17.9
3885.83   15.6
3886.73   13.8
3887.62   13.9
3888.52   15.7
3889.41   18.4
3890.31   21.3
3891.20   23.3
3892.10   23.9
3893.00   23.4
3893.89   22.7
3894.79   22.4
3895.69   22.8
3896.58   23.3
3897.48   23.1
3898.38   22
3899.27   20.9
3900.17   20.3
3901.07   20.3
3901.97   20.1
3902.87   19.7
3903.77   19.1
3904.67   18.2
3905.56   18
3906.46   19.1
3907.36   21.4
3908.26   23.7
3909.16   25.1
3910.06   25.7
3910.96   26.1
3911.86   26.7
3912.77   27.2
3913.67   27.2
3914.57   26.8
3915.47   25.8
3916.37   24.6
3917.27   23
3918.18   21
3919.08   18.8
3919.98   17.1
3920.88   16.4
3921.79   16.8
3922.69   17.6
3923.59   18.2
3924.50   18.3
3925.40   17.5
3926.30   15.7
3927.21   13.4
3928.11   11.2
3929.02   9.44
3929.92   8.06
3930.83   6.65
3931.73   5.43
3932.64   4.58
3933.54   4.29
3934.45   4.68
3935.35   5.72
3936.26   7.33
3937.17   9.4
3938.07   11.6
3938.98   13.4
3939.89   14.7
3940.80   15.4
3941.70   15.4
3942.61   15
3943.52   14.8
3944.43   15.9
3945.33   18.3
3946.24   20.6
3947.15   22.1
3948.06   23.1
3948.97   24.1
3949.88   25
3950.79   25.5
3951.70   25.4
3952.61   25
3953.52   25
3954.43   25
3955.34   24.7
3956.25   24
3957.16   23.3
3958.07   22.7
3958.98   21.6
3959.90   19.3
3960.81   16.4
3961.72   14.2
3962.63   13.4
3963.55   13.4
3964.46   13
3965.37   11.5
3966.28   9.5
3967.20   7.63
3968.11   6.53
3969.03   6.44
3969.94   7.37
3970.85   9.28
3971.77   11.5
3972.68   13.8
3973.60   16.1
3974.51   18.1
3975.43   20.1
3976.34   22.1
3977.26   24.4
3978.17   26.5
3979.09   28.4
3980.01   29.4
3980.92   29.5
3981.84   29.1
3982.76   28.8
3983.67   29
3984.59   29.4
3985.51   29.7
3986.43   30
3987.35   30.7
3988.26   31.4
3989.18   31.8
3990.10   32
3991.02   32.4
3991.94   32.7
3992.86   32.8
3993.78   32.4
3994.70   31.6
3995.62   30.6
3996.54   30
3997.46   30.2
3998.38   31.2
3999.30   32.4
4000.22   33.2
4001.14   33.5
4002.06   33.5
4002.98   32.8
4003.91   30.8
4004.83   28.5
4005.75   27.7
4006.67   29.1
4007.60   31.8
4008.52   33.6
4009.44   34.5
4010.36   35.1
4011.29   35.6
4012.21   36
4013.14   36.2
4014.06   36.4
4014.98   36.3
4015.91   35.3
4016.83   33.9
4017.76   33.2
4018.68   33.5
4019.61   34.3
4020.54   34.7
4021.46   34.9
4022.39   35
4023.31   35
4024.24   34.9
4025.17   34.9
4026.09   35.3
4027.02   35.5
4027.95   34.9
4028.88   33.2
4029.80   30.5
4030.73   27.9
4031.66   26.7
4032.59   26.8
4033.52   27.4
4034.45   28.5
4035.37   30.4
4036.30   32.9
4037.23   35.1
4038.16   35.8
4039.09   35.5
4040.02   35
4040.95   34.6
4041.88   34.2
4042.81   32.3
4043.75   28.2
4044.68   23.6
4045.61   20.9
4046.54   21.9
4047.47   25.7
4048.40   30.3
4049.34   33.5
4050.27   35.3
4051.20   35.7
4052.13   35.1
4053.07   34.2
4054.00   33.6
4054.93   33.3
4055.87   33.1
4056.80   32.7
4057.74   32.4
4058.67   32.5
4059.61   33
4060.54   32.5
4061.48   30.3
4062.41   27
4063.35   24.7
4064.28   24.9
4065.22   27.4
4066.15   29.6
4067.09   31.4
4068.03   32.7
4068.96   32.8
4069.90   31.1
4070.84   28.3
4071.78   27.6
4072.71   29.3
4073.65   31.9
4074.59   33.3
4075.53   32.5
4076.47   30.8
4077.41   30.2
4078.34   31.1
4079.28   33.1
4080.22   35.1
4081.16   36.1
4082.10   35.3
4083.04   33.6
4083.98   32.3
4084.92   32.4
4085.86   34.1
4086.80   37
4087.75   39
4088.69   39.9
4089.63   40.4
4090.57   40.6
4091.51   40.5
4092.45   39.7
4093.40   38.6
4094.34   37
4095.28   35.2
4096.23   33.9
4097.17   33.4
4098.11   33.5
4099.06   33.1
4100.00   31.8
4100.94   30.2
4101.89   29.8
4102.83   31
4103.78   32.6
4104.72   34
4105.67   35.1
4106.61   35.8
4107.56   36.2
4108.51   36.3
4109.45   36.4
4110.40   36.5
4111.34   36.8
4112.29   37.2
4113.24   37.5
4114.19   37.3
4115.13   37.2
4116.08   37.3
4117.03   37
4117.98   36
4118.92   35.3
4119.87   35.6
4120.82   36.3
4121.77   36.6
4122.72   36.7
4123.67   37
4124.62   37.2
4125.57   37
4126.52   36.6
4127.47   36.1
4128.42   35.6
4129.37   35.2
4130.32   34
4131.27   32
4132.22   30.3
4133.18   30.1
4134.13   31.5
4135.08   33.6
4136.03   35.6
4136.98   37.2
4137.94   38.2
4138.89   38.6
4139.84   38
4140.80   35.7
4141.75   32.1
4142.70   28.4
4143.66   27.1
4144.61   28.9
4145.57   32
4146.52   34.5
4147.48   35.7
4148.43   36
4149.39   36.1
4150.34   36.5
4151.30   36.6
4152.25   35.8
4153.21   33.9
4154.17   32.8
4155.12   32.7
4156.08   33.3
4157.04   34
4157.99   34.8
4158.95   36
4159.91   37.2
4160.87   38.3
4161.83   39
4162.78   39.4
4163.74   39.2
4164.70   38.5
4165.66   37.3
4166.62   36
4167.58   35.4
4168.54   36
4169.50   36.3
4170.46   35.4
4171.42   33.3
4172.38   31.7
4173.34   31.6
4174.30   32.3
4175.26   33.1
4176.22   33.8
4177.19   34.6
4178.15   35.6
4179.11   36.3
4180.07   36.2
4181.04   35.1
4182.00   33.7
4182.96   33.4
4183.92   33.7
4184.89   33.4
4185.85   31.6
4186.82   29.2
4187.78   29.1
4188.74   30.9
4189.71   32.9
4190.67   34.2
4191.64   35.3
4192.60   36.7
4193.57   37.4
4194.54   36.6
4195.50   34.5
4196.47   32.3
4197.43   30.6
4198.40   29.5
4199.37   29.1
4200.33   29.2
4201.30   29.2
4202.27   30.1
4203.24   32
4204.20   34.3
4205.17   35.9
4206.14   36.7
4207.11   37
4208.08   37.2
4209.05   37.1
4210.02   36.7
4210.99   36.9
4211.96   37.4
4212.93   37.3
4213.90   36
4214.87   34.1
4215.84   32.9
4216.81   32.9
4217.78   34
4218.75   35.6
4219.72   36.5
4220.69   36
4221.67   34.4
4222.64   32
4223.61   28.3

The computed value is 2.00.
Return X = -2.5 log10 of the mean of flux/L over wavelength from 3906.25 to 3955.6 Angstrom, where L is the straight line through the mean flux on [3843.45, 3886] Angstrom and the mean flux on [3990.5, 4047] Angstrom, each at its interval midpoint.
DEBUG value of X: 0.30 mag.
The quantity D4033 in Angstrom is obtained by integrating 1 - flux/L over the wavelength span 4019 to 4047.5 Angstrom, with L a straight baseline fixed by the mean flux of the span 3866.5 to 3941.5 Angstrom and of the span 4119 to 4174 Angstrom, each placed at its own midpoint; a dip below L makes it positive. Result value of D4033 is -5.0 Angstrom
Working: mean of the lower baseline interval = 17.7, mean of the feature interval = 31.6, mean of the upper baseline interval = 35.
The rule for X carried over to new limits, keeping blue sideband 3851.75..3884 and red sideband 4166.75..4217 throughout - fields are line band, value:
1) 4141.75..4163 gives -0.082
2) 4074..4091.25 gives -0.230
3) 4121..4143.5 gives -0.133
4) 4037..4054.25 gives -0.198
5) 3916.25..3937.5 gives 0.465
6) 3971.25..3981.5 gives 0.042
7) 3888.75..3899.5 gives -0.209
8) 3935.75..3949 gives 0.306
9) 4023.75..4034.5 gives -0.233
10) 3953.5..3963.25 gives 0.057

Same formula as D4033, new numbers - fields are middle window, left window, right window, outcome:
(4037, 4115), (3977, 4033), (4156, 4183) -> 1.01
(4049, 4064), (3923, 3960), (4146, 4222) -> -4.42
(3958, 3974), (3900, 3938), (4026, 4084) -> 6.71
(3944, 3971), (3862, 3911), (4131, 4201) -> 5.80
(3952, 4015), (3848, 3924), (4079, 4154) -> 1.77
